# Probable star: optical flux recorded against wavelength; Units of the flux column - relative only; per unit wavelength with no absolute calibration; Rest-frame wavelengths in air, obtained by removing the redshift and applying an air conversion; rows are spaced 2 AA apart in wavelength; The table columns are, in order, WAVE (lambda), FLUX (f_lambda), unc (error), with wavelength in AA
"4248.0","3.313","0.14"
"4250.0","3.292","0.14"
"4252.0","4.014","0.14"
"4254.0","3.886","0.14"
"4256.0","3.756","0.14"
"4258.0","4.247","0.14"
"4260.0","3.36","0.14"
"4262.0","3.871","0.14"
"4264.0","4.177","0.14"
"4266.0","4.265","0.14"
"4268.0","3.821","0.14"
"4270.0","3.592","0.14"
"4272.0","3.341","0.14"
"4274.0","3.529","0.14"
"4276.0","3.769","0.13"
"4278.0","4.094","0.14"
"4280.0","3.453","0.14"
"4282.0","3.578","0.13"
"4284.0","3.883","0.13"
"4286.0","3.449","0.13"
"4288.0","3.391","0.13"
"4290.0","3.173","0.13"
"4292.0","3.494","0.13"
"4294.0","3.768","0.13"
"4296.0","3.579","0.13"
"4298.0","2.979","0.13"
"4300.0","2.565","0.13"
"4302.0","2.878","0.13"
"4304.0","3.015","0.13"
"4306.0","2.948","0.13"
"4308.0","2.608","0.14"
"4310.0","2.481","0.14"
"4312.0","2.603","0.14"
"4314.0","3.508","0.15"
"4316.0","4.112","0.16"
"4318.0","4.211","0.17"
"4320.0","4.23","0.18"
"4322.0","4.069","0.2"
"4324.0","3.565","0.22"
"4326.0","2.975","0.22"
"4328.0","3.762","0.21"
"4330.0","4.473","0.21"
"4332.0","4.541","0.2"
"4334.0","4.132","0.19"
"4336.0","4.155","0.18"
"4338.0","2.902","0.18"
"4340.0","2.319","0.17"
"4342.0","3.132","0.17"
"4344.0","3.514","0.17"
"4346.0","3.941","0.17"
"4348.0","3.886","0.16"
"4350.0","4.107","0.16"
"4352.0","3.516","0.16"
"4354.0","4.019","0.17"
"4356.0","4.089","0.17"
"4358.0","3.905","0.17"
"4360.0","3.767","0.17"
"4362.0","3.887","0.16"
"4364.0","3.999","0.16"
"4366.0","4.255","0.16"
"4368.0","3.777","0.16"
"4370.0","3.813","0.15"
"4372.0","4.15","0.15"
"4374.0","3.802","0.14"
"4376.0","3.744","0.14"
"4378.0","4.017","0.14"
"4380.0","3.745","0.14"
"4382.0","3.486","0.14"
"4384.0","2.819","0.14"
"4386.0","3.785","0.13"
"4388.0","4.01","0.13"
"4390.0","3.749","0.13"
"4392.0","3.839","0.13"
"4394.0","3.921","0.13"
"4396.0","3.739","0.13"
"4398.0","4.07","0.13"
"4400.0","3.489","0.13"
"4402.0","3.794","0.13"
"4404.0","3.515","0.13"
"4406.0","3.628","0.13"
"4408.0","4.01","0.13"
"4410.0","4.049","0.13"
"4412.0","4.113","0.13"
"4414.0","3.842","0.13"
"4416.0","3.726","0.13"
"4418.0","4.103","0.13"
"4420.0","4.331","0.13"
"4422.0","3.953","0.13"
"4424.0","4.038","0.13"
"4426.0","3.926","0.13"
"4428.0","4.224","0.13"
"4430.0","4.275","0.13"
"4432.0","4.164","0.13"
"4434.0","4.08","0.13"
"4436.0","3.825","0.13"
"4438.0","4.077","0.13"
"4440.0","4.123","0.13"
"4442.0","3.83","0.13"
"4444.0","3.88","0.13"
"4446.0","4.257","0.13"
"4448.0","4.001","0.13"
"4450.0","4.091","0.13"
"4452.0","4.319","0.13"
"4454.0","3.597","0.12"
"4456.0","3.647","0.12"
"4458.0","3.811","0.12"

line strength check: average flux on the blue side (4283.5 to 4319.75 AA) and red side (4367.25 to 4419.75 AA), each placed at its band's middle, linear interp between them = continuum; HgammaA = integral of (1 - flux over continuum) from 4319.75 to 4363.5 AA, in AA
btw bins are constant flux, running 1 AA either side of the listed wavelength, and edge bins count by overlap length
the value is -3.3 AA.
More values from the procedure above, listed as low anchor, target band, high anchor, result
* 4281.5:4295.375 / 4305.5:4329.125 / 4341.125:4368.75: 1.5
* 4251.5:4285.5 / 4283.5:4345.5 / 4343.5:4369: 6.7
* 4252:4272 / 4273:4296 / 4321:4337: 1.8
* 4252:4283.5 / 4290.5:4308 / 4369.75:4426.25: 3.1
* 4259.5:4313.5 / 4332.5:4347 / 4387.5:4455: 0.5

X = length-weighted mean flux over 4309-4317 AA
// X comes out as 3.18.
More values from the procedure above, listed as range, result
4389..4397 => 3.81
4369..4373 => 3.98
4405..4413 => 3.95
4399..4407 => 3.61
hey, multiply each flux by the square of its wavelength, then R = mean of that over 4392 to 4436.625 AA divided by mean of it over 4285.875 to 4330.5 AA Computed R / 1.23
